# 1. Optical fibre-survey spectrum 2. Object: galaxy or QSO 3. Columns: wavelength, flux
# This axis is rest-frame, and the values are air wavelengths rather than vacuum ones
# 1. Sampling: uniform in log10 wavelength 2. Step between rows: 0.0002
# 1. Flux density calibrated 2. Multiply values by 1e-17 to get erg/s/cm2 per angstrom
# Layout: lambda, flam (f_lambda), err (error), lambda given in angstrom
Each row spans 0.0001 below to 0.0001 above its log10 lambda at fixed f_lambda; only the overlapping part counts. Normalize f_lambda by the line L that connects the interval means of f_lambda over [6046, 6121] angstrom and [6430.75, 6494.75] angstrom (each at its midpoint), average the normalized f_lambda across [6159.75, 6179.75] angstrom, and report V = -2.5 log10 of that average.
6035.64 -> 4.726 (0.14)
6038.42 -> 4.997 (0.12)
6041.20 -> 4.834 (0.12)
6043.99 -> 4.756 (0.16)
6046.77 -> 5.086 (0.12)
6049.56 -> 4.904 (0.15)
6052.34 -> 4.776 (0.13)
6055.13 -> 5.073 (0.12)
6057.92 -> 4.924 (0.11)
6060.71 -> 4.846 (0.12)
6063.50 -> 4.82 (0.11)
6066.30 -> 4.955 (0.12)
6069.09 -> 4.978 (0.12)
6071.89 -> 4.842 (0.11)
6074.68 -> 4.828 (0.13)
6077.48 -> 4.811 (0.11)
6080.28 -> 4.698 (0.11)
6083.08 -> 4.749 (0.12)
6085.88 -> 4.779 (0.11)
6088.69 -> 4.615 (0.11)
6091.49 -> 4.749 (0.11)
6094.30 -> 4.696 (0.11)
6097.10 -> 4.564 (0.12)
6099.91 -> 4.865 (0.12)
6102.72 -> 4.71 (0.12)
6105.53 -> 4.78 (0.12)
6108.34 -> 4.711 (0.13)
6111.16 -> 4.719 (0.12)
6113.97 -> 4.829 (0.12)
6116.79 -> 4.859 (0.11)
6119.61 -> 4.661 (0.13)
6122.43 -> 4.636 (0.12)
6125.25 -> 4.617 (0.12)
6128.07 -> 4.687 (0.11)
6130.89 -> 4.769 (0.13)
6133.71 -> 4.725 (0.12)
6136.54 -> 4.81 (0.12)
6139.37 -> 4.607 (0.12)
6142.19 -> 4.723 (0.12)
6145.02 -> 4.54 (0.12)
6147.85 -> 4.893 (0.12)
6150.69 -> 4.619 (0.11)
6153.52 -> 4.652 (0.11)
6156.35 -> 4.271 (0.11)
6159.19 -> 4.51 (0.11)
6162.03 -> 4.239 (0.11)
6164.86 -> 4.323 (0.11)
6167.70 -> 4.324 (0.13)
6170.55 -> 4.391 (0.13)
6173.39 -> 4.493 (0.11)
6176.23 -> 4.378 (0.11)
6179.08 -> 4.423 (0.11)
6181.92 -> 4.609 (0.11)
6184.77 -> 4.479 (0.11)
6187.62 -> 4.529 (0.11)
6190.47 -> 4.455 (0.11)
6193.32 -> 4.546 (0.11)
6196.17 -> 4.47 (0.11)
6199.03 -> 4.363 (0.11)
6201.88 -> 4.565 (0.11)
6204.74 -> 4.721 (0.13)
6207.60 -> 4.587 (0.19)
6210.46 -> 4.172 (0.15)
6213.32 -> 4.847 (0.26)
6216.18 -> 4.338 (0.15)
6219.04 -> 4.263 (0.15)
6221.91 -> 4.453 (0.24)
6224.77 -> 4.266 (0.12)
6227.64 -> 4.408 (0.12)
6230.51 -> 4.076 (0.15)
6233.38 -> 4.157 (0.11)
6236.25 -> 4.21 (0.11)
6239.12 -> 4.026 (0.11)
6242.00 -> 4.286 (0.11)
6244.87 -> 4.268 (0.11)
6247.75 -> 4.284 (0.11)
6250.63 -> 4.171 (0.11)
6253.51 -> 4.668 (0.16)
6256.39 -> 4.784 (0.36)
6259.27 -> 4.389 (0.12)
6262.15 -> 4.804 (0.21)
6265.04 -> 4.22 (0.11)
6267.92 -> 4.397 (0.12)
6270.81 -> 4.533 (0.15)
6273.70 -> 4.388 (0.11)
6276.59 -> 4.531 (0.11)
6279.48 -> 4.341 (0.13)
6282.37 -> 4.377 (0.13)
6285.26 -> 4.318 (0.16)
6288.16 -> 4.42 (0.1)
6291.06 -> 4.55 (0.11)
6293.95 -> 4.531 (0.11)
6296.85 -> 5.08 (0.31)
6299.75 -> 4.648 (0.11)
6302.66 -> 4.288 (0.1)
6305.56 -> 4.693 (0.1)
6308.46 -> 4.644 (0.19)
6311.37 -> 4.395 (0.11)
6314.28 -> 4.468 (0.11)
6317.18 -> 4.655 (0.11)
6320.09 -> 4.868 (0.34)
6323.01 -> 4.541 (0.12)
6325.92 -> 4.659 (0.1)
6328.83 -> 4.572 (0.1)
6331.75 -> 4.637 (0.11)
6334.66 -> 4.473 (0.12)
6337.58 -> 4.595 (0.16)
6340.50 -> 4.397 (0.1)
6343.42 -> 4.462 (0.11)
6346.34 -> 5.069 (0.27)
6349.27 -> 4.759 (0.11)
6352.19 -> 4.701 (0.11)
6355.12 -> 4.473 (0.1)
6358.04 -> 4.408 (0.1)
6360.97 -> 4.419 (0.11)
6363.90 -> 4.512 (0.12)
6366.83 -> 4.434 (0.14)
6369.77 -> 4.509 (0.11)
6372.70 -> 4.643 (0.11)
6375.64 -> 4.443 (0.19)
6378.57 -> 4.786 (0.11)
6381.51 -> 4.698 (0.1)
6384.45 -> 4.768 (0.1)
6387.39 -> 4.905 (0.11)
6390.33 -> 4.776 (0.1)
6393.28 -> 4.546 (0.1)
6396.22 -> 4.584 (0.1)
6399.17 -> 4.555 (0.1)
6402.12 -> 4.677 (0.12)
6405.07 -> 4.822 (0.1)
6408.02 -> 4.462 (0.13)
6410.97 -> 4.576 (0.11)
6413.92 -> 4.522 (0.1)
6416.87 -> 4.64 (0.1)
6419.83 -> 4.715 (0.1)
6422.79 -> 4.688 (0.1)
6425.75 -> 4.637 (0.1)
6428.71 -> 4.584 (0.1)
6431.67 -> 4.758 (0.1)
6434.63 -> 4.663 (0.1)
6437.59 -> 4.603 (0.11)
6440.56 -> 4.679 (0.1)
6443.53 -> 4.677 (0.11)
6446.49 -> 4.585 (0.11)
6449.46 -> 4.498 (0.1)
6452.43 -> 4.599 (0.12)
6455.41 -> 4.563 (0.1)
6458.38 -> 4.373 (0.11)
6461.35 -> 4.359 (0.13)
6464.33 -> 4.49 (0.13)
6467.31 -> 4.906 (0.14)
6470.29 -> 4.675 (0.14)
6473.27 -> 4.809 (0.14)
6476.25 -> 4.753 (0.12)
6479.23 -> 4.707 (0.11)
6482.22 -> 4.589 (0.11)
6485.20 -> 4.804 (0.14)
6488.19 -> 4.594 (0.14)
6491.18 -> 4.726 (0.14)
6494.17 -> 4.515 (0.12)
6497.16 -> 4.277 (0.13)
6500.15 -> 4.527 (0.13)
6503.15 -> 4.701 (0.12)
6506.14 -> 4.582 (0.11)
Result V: 0.09 mag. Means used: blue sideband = 4.81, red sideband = 4.63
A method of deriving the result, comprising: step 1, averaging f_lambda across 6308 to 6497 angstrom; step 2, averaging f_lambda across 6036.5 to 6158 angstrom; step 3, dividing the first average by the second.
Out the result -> 0.97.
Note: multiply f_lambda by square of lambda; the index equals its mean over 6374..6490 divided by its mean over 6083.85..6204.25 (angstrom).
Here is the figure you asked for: 1.11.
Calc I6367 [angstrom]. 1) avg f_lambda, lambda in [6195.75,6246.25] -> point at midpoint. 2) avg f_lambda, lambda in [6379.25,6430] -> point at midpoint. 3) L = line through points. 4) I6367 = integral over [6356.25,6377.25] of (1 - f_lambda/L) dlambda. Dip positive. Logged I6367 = 0.5 angstrom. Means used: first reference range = 4.36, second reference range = 4.66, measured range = 4.48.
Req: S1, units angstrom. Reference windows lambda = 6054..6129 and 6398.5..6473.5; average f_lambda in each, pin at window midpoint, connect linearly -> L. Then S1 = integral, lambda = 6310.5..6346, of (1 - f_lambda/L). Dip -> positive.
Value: 0.67 angstrom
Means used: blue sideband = 4.78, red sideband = 4.62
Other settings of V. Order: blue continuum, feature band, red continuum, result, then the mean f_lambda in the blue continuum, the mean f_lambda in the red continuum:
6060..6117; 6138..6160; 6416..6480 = 0.03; 4.78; 4.63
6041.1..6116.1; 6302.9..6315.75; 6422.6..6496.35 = 0.04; 4.81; 4.63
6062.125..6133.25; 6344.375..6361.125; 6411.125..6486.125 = 0.00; 4.76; 4.63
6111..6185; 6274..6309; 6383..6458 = 0.02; 4.58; 4.64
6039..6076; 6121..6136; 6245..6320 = 0.02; 4.9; 4.51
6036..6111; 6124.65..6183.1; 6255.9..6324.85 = 0.04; 4.82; 4.53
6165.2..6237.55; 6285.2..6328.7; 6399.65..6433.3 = -0.02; 4.42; 4.64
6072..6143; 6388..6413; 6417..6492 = 0.01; 4.73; 4.64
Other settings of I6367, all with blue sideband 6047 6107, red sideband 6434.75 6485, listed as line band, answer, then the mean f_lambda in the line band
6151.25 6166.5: 1.2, 4.41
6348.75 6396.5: 0.6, 4.61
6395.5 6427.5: 0.1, 4.62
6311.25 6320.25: 0.2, 4.59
